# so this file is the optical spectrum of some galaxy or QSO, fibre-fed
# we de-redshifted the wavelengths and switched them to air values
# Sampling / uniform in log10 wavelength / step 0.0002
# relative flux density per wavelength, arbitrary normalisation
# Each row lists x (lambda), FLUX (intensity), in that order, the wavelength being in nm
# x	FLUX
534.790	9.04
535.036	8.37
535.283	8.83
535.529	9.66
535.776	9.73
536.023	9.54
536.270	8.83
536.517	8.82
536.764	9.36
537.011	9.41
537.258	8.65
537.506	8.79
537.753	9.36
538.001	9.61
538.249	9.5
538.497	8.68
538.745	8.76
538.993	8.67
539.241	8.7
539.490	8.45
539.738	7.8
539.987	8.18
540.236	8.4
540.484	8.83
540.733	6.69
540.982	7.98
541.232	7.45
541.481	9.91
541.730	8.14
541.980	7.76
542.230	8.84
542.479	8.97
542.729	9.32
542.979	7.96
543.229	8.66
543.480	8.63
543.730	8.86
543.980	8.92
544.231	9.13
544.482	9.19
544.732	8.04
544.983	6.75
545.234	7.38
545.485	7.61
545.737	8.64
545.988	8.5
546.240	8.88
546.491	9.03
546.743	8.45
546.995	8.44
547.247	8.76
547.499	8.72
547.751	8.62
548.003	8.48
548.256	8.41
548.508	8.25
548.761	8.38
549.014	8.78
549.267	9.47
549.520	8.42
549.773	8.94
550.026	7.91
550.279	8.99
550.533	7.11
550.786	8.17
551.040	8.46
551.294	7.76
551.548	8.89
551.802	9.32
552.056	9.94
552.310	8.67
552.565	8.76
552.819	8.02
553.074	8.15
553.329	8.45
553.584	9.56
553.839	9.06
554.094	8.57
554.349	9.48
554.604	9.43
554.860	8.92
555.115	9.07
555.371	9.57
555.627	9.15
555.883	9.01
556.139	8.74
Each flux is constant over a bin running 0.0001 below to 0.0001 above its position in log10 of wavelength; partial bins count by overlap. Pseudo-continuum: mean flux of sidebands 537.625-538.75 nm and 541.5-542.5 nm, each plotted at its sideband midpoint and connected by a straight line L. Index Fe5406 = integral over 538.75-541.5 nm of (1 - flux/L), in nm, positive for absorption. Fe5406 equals 0.20 nm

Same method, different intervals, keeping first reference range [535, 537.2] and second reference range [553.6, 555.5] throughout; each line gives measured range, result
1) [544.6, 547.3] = 0.29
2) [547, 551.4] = 0.35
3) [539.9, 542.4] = 0.26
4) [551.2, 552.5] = 0.03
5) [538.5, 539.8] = 0.09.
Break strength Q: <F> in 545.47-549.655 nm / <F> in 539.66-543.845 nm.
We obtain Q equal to 1.03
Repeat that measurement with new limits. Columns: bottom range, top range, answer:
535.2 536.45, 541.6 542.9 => 0.92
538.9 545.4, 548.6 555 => 1.04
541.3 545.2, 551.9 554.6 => 1.04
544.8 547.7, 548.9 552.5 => 1.04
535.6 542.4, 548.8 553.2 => 0.98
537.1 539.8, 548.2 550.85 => 0.95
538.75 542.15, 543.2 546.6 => 1.02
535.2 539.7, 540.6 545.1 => 0.93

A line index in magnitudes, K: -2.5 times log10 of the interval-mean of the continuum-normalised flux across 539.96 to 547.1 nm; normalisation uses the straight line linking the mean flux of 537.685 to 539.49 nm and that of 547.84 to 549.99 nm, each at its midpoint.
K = 0.05 mag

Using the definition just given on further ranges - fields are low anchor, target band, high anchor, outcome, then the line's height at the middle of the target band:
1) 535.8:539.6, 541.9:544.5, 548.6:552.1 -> 0.01 mag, 8.83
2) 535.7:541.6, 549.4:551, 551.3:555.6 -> 0.08 mag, 8.91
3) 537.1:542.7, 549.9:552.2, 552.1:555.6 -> 0.04 mag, 8.86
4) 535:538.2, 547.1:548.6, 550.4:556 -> 0.05 mag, 8.92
